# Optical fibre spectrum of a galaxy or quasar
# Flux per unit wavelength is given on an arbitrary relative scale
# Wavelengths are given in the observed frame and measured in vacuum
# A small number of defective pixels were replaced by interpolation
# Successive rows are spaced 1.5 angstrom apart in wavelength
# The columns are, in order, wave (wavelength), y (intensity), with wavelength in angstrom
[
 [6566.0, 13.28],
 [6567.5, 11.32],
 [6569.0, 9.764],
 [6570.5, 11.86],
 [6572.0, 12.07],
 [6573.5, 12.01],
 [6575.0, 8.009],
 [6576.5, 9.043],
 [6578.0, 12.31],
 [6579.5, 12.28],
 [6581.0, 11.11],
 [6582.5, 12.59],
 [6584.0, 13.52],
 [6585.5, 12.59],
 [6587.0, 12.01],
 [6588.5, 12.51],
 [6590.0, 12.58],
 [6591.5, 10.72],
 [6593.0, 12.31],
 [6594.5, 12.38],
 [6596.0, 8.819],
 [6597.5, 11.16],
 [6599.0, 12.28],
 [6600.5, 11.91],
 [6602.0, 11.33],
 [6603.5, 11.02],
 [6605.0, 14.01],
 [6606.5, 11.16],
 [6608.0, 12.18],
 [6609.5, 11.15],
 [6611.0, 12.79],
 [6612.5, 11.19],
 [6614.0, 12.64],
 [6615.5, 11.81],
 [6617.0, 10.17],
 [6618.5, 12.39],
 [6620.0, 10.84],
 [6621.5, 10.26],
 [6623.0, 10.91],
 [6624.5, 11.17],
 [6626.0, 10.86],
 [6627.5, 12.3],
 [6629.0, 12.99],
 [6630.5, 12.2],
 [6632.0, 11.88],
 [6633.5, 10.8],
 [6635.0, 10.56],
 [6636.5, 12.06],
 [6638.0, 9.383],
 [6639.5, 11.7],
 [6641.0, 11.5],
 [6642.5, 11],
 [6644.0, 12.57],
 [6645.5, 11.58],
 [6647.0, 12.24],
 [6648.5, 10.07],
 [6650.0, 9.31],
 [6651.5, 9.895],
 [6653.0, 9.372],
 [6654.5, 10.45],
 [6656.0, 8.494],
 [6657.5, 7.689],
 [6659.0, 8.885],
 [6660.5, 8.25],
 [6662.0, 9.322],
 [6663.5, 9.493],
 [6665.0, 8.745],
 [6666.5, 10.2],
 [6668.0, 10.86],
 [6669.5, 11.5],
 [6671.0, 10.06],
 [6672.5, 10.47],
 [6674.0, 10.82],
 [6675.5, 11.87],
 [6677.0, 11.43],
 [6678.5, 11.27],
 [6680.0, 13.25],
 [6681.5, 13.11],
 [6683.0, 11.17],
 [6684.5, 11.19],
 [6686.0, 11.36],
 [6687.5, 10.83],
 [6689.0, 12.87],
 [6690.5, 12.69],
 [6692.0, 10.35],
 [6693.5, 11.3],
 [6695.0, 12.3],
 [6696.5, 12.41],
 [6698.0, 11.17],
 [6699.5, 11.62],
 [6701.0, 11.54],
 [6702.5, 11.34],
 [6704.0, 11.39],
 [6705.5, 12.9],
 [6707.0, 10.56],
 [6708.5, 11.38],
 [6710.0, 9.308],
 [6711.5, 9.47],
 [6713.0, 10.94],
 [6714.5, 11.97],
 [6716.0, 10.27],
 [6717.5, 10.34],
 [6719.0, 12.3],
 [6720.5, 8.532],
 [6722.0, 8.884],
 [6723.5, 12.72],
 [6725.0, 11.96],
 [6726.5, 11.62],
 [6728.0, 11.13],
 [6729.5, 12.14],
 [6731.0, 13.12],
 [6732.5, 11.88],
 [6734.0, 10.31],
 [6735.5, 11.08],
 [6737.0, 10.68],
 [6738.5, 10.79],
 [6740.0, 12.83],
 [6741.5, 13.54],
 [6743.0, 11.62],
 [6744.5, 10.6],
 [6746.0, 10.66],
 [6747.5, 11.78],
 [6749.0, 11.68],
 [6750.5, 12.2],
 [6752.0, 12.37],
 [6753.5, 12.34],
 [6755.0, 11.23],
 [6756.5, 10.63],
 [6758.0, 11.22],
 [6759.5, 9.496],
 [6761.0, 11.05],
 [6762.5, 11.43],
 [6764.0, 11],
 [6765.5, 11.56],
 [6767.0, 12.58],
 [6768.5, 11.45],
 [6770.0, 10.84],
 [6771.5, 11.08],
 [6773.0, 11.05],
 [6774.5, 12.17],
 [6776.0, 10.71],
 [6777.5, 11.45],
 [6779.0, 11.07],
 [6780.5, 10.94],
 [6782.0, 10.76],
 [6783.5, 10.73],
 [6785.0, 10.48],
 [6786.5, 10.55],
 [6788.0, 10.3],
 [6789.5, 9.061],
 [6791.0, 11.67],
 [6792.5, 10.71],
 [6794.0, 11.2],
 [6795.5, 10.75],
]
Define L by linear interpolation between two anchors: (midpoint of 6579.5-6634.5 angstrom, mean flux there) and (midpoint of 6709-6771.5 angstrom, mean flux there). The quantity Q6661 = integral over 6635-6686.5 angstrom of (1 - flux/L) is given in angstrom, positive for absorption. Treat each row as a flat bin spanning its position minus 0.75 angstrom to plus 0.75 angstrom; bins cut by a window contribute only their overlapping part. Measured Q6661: 4.2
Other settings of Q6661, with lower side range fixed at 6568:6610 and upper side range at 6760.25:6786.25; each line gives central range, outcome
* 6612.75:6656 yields 1.38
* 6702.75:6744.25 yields 0.20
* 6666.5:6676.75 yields 0.46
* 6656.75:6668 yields 2.33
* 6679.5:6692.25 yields -0.58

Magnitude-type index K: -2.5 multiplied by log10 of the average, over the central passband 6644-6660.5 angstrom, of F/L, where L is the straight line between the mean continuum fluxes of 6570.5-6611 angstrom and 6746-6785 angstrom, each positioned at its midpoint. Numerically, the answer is 0.17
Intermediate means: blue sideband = 11.7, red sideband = 11.3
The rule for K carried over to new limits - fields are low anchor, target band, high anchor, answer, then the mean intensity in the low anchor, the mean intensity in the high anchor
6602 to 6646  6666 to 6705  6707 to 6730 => -0.04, 11.6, 10.8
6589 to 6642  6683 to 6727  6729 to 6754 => 0.04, 11.5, 11.7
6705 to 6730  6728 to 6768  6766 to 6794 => -0.05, 10.9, 11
